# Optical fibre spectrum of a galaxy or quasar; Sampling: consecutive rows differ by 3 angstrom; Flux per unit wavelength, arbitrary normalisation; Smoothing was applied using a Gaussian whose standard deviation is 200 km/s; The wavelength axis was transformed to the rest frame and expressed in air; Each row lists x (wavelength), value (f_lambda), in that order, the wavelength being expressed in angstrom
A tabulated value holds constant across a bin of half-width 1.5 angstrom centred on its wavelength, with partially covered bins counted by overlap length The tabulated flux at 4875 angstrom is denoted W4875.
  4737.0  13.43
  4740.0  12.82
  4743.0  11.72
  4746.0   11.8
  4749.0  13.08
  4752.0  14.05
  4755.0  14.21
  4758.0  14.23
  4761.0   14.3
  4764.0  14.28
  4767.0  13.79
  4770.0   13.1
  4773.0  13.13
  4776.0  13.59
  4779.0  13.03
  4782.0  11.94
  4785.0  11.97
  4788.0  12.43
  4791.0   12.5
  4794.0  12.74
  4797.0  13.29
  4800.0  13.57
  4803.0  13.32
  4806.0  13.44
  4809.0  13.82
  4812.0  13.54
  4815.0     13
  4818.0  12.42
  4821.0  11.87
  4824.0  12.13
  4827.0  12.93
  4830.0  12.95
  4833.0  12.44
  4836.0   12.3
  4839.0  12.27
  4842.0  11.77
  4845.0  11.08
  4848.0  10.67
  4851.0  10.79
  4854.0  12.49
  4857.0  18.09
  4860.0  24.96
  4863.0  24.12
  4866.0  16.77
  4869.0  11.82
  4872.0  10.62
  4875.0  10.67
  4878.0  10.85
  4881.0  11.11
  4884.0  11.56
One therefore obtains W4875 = 10.67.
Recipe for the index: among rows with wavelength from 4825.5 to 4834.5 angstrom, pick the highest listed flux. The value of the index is 12.95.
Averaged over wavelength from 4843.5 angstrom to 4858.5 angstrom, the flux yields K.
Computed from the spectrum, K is 12.6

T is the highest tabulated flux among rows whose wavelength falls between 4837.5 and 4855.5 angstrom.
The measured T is 12.49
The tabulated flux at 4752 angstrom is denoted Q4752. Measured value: 14.05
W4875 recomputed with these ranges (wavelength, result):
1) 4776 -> 13.59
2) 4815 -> 13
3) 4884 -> 11.56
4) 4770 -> 13.1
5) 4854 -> 12.49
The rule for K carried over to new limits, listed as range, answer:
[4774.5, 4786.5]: 12.6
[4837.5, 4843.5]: 12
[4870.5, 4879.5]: 10.7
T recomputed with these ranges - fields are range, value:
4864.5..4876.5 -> 16.77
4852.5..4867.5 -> 24.96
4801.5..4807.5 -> 13.44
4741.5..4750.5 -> 13.08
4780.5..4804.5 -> 13.57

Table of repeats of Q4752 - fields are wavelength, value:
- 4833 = 12.44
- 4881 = 11.11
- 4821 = 11.87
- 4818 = 12.42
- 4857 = 18.09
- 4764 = 14.28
